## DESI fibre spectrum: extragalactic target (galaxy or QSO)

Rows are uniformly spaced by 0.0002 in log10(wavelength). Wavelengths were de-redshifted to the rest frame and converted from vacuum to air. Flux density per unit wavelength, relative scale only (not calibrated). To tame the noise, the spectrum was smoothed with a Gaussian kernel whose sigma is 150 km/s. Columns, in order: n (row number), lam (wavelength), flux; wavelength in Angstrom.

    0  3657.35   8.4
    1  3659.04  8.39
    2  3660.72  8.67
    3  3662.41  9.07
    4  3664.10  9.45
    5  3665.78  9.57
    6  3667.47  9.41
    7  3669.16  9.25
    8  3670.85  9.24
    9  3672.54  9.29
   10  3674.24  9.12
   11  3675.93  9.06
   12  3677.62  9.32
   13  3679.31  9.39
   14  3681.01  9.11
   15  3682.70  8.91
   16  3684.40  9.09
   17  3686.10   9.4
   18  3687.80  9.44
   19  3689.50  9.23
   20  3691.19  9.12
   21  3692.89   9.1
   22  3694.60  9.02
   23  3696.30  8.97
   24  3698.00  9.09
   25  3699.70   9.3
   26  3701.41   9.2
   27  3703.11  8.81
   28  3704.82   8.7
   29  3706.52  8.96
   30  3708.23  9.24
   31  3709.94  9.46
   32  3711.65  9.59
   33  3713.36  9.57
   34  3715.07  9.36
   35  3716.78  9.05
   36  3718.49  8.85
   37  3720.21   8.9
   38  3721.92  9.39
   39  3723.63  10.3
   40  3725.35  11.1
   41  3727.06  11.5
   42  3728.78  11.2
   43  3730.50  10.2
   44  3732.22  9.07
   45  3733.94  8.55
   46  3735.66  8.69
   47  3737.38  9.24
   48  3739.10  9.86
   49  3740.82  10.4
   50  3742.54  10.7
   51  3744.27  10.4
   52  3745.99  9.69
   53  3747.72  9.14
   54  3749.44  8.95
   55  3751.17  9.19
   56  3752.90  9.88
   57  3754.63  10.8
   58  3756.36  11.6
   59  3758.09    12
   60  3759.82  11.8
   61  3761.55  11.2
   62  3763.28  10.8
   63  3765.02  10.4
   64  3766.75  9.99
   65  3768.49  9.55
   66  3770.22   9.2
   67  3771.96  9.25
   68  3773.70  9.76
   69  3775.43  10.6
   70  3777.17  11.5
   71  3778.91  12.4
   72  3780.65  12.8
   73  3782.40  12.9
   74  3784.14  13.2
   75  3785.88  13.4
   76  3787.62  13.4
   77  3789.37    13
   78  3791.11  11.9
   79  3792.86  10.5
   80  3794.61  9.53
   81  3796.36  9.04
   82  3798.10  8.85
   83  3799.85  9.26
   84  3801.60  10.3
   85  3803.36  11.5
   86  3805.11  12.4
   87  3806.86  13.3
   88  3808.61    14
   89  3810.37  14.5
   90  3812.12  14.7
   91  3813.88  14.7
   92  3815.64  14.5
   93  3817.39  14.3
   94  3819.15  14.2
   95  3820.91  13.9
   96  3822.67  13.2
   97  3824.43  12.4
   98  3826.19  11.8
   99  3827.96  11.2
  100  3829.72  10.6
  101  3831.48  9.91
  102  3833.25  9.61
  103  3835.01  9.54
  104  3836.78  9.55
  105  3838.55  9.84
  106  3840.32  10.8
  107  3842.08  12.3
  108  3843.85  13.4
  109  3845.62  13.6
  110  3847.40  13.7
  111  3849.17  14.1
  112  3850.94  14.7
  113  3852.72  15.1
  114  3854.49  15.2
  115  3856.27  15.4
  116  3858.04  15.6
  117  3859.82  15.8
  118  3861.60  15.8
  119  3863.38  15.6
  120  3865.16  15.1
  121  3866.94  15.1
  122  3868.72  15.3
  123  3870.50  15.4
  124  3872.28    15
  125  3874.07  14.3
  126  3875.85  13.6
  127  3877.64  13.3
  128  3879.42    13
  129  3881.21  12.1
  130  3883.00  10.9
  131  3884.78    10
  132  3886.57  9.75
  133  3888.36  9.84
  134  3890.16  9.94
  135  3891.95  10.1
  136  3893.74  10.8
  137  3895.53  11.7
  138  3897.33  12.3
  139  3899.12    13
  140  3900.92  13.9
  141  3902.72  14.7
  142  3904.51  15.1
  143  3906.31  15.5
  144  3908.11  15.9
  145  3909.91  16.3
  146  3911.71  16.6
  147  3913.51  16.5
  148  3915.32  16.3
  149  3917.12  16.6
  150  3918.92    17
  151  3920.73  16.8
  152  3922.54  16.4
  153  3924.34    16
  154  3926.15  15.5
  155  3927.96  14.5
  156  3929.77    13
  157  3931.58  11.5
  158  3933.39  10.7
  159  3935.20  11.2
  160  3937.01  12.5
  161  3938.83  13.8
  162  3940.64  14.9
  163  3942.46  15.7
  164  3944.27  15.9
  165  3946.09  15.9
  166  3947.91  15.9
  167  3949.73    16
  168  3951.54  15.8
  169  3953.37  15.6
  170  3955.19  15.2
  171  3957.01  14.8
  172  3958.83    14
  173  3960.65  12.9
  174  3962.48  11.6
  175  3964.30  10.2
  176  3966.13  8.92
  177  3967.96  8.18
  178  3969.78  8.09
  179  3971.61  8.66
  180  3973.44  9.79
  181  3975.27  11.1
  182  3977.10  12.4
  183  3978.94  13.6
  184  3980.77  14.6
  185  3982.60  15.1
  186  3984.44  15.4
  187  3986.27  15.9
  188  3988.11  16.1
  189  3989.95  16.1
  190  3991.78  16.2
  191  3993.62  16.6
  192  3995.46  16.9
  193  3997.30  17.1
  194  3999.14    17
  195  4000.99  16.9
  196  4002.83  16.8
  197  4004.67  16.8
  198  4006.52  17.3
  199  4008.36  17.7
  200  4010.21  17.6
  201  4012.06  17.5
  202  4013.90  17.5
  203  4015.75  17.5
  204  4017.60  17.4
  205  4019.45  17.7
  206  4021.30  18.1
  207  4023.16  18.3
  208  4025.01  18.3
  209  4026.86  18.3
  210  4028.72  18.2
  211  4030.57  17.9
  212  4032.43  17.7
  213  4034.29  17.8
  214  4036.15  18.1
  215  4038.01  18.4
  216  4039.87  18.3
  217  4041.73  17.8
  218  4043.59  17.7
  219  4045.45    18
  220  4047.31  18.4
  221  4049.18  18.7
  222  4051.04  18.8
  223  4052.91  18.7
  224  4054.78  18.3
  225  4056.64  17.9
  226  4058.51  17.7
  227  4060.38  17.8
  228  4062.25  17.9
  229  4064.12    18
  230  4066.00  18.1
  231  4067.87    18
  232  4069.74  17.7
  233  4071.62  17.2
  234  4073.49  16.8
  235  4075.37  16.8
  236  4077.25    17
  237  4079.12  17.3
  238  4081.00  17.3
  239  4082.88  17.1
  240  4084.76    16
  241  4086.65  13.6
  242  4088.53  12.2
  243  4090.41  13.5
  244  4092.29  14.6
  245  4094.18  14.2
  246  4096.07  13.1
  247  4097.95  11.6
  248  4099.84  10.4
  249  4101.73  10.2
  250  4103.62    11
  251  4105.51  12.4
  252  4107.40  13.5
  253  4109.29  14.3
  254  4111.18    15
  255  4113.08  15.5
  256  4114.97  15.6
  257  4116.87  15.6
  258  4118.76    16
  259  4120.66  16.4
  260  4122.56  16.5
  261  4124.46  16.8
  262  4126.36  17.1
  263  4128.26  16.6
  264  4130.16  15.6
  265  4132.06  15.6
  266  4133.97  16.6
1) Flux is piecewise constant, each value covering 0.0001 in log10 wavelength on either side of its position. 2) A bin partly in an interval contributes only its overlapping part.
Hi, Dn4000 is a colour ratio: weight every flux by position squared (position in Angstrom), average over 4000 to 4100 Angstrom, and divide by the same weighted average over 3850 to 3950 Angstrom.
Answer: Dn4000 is 1.30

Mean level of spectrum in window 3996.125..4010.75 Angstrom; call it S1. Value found 17.1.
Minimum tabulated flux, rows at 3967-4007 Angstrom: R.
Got 8.09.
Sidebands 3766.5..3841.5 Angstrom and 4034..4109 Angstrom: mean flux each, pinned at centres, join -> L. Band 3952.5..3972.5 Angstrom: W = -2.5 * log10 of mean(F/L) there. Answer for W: 0.22 mag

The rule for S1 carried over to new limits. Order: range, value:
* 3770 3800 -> 11.2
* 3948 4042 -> 15.5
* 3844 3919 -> 14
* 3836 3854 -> 12.8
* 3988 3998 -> 16.5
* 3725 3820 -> 11.2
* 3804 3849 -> 12.5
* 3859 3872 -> 15.4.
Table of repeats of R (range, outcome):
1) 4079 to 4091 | 12.2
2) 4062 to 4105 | 10.2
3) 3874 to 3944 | 9.75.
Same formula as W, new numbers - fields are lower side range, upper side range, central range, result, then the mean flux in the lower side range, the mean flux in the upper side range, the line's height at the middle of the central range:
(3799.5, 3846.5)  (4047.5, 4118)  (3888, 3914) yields -0.02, 12.2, 15.7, 13.3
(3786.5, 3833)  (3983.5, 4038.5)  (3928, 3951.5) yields 0.11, 12.2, 17.3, 15.5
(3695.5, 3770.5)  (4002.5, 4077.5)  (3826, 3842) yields 0.20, 9.82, 17.8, 12.5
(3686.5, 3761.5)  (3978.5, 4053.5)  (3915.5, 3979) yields 0.15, 9.71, 17.3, 15.5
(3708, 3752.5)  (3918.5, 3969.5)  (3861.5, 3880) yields -0.18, 9.68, 13.8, 12.4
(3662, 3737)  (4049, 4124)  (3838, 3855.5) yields -0.14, 9.36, 15.7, 11.8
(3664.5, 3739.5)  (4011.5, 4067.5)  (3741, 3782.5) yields 0.04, 9.37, 18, 10.9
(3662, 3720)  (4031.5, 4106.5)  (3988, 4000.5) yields -0.12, 9.2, 16.3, 14.9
